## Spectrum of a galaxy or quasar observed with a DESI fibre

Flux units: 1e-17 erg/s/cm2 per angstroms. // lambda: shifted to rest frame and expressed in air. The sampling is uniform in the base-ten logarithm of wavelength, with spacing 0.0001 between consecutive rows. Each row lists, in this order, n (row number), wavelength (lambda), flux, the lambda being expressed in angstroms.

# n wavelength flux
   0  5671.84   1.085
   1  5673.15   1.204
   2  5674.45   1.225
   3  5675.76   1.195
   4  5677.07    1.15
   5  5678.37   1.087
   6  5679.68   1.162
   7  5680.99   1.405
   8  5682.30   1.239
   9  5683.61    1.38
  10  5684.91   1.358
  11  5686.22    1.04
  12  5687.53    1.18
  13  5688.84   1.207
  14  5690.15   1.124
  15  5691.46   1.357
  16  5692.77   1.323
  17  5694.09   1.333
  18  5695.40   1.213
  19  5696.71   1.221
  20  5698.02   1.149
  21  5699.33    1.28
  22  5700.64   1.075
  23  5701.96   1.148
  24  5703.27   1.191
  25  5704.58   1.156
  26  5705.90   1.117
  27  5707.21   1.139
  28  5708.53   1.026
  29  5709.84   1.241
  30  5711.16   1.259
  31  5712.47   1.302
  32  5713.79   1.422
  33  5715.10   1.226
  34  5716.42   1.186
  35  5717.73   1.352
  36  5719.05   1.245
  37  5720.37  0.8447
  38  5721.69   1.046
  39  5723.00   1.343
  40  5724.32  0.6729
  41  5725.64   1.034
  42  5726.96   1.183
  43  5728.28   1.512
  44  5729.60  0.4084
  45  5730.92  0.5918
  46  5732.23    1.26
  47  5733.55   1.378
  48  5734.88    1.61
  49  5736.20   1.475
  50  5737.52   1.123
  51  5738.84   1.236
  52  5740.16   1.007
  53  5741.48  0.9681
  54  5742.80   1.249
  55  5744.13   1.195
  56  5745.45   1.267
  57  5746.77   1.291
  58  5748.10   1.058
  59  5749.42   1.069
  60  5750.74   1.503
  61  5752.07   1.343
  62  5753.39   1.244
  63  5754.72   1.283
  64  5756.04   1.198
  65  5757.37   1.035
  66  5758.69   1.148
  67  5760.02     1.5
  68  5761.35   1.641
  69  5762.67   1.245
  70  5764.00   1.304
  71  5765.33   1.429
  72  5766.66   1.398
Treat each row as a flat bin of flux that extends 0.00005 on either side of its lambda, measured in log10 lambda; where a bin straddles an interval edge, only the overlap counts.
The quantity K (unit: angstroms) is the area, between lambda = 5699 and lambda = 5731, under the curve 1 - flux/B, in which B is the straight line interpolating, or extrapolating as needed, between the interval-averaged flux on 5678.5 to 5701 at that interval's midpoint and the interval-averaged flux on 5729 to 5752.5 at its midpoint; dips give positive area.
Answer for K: 2.0 angstroms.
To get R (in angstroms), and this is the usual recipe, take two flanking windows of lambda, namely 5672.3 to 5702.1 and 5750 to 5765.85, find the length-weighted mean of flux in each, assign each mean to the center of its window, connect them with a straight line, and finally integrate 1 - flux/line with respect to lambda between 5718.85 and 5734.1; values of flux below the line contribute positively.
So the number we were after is 2.9 angstroms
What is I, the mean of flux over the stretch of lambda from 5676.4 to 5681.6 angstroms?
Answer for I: 1.2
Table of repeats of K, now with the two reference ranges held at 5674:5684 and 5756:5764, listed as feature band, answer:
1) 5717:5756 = 3.5 angstroms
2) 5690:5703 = 0.2 angstroms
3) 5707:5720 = 0.2 angstroms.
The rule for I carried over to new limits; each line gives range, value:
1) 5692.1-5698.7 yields 1.25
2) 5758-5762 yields 1.43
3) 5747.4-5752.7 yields 1.24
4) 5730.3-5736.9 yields 1.27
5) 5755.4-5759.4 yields 1.13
